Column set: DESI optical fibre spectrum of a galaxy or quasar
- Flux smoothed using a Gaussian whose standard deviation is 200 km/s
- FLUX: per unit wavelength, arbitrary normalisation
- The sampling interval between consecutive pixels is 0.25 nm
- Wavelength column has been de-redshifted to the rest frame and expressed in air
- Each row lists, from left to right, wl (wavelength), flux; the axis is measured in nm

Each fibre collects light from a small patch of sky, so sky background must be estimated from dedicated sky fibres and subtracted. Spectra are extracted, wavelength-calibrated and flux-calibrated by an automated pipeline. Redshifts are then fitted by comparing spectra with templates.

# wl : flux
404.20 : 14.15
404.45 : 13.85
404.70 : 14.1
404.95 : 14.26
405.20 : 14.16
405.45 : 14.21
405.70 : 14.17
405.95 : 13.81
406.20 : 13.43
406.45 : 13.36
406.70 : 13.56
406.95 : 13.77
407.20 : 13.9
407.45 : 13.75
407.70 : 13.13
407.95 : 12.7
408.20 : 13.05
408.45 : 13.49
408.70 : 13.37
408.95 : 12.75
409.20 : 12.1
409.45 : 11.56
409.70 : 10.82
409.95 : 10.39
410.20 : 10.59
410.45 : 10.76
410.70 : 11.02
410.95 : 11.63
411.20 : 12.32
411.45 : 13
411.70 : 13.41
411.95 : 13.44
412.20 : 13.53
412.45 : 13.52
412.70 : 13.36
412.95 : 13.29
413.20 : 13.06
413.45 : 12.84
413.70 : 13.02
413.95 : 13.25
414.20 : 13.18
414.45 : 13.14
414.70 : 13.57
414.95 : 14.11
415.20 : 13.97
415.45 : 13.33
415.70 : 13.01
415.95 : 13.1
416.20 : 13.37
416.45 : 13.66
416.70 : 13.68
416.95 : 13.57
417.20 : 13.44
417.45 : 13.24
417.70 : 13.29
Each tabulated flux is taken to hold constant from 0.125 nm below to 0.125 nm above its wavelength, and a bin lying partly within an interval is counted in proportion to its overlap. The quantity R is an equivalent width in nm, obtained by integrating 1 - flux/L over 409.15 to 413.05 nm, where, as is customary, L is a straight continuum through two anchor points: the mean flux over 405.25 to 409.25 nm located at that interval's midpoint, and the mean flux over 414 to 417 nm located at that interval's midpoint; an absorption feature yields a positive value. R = 0.374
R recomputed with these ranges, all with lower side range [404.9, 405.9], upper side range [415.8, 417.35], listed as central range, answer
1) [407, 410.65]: 0.43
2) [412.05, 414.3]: 0.07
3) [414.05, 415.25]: 0.00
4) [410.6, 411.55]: 0.12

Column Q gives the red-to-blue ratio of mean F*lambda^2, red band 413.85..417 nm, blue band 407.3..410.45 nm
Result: 1.13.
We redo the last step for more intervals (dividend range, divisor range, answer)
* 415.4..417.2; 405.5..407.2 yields 1.02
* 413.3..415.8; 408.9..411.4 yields 1.20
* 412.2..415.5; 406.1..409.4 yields 1.04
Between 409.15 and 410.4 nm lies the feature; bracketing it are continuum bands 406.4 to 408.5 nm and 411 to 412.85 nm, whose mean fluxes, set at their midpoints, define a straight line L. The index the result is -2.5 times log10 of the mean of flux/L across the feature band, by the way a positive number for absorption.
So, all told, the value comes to 0.20 mag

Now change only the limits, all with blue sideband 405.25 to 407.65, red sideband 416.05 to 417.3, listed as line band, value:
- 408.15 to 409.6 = 0.09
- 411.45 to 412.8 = 0.02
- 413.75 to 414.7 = 0.03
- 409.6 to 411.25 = 0.23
